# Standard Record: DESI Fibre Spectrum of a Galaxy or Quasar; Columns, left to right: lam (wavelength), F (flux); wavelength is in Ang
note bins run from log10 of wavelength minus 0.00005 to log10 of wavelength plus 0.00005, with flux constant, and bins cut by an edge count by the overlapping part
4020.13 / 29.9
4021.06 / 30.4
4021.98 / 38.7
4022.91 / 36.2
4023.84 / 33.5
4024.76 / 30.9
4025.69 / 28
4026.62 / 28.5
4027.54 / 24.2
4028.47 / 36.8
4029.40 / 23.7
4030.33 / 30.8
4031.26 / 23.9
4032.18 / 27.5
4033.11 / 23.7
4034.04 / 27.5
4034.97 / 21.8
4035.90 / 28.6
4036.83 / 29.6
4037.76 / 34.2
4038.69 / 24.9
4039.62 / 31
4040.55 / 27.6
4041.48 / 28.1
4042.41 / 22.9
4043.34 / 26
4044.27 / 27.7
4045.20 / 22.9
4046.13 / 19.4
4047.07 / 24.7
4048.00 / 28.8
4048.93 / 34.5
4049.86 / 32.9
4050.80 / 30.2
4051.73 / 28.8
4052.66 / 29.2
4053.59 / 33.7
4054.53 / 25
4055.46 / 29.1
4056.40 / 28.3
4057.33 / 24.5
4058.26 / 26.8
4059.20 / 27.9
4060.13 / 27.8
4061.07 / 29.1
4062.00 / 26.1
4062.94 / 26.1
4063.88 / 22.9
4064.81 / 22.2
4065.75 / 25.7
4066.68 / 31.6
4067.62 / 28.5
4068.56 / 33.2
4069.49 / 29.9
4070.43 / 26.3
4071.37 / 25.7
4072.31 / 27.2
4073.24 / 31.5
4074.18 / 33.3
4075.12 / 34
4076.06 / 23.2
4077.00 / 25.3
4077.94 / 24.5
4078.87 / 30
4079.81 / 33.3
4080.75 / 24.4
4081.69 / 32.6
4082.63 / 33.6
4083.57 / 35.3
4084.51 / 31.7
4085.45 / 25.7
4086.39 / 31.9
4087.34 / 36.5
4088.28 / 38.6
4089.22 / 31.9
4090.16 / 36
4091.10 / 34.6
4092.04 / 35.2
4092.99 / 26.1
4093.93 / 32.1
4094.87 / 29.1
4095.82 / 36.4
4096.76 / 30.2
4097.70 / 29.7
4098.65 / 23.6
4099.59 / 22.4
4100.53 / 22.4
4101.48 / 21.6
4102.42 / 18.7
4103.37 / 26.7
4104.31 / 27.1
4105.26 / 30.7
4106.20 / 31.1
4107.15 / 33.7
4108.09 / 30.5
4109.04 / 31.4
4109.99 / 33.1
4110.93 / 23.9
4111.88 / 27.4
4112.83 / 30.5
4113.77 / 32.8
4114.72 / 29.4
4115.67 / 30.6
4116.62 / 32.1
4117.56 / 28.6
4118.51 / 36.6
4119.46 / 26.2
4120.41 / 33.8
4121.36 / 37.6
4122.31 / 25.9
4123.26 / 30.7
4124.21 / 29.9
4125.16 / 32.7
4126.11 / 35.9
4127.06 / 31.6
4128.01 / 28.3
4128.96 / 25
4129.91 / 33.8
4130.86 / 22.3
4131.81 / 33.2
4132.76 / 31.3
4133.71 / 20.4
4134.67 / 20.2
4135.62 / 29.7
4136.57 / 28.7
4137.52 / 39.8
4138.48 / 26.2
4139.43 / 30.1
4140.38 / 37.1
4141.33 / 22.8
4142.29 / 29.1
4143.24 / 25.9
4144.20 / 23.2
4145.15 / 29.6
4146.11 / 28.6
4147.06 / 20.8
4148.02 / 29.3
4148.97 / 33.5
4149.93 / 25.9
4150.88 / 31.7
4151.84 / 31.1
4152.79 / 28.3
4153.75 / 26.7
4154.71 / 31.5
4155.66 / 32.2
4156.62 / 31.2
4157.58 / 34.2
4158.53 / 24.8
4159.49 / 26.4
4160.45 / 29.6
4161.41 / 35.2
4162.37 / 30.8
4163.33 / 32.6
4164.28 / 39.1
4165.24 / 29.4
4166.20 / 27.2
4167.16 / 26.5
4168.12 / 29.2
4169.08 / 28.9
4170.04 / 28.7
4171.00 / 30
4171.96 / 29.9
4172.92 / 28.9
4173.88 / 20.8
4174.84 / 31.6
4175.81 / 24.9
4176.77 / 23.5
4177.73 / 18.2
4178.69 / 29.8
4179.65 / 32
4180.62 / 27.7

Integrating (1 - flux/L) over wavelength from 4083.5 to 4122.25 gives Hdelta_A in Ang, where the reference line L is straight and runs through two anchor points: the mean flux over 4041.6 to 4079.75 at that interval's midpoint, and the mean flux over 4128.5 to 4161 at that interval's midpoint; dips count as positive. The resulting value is -2.8 Ang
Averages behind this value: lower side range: 27.8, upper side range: 28.7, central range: 30.2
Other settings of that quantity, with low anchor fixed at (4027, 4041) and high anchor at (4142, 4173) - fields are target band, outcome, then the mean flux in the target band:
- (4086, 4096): -1.7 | 33.4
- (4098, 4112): 0.8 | 27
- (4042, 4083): 0.2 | 28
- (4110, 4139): -0.9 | 29.9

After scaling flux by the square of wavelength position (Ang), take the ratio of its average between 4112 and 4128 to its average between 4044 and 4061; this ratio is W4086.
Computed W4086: 1.2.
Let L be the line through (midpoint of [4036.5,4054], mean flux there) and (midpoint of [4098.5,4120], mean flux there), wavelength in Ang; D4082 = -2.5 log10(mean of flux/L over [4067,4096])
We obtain -0.09 mag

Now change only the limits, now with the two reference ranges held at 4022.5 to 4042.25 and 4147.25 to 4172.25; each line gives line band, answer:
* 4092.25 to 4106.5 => 0.078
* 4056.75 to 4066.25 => 0.114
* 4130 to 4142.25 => 0.040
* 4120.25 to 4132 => -0.038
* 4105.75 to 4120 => -0.038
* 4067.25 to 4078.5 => 0.016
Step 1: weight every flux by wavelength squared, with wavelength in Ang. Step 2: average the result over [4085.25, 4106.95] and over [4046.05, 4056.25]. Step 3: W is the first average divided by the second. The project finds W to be 1.04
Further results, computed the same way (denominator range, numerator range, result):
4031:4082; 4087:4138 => 1.11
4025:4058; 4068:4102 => 1.10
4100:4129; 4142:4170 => 1.01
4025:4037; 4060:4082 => 1.05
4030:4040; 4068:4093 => 1.15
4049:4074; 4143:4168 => 1.09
